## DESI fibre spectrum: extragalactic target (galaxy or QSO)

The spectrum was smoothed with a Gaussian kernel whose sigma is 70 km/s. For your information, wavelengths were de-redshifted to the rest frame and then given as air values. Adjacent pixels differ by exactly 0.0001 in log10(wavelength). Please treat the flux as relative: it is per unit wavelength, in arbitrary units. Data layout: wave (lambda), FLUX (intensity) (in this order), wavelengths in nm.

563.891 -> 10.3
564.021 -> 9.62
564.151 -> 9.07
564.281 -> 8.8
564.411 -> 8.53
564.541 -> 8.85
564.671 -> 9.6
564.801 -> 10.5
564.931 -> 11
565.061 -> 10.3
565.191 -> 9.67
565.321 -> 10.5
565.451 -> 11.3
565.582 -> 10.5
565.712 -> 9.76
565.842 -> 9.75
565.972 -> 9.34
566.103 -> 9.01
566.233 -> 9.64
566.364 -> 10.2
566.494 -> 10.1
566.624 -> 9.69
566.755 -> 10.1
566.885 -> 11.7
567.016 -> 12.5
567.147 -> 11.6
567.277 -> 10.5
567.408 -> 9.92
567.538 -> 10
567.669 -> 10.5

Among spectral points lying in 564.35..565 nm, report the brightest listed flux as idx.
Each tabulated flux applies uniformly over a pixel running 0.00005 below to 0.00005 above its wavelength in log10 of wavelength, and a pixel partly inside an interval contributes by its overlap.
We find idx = 11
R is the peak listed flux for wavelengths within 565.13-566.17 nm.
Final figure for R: 11.3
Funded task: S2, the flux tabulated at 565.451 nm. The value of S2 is 11.3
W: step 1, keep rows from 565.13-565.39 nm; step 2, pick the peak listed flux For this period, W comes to 10.5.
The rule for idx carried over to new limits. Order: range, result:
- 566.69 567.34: 12.5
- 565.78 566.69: 10.2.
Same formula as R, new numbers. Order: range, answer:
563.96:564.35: 9.62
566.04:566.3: 9.64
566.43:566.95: 11.7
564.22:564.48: 8.8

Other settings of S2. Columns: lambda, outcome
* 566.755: 10.1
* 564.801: 10.5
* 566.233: 9.64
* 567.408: 9.92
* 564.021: 9.62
